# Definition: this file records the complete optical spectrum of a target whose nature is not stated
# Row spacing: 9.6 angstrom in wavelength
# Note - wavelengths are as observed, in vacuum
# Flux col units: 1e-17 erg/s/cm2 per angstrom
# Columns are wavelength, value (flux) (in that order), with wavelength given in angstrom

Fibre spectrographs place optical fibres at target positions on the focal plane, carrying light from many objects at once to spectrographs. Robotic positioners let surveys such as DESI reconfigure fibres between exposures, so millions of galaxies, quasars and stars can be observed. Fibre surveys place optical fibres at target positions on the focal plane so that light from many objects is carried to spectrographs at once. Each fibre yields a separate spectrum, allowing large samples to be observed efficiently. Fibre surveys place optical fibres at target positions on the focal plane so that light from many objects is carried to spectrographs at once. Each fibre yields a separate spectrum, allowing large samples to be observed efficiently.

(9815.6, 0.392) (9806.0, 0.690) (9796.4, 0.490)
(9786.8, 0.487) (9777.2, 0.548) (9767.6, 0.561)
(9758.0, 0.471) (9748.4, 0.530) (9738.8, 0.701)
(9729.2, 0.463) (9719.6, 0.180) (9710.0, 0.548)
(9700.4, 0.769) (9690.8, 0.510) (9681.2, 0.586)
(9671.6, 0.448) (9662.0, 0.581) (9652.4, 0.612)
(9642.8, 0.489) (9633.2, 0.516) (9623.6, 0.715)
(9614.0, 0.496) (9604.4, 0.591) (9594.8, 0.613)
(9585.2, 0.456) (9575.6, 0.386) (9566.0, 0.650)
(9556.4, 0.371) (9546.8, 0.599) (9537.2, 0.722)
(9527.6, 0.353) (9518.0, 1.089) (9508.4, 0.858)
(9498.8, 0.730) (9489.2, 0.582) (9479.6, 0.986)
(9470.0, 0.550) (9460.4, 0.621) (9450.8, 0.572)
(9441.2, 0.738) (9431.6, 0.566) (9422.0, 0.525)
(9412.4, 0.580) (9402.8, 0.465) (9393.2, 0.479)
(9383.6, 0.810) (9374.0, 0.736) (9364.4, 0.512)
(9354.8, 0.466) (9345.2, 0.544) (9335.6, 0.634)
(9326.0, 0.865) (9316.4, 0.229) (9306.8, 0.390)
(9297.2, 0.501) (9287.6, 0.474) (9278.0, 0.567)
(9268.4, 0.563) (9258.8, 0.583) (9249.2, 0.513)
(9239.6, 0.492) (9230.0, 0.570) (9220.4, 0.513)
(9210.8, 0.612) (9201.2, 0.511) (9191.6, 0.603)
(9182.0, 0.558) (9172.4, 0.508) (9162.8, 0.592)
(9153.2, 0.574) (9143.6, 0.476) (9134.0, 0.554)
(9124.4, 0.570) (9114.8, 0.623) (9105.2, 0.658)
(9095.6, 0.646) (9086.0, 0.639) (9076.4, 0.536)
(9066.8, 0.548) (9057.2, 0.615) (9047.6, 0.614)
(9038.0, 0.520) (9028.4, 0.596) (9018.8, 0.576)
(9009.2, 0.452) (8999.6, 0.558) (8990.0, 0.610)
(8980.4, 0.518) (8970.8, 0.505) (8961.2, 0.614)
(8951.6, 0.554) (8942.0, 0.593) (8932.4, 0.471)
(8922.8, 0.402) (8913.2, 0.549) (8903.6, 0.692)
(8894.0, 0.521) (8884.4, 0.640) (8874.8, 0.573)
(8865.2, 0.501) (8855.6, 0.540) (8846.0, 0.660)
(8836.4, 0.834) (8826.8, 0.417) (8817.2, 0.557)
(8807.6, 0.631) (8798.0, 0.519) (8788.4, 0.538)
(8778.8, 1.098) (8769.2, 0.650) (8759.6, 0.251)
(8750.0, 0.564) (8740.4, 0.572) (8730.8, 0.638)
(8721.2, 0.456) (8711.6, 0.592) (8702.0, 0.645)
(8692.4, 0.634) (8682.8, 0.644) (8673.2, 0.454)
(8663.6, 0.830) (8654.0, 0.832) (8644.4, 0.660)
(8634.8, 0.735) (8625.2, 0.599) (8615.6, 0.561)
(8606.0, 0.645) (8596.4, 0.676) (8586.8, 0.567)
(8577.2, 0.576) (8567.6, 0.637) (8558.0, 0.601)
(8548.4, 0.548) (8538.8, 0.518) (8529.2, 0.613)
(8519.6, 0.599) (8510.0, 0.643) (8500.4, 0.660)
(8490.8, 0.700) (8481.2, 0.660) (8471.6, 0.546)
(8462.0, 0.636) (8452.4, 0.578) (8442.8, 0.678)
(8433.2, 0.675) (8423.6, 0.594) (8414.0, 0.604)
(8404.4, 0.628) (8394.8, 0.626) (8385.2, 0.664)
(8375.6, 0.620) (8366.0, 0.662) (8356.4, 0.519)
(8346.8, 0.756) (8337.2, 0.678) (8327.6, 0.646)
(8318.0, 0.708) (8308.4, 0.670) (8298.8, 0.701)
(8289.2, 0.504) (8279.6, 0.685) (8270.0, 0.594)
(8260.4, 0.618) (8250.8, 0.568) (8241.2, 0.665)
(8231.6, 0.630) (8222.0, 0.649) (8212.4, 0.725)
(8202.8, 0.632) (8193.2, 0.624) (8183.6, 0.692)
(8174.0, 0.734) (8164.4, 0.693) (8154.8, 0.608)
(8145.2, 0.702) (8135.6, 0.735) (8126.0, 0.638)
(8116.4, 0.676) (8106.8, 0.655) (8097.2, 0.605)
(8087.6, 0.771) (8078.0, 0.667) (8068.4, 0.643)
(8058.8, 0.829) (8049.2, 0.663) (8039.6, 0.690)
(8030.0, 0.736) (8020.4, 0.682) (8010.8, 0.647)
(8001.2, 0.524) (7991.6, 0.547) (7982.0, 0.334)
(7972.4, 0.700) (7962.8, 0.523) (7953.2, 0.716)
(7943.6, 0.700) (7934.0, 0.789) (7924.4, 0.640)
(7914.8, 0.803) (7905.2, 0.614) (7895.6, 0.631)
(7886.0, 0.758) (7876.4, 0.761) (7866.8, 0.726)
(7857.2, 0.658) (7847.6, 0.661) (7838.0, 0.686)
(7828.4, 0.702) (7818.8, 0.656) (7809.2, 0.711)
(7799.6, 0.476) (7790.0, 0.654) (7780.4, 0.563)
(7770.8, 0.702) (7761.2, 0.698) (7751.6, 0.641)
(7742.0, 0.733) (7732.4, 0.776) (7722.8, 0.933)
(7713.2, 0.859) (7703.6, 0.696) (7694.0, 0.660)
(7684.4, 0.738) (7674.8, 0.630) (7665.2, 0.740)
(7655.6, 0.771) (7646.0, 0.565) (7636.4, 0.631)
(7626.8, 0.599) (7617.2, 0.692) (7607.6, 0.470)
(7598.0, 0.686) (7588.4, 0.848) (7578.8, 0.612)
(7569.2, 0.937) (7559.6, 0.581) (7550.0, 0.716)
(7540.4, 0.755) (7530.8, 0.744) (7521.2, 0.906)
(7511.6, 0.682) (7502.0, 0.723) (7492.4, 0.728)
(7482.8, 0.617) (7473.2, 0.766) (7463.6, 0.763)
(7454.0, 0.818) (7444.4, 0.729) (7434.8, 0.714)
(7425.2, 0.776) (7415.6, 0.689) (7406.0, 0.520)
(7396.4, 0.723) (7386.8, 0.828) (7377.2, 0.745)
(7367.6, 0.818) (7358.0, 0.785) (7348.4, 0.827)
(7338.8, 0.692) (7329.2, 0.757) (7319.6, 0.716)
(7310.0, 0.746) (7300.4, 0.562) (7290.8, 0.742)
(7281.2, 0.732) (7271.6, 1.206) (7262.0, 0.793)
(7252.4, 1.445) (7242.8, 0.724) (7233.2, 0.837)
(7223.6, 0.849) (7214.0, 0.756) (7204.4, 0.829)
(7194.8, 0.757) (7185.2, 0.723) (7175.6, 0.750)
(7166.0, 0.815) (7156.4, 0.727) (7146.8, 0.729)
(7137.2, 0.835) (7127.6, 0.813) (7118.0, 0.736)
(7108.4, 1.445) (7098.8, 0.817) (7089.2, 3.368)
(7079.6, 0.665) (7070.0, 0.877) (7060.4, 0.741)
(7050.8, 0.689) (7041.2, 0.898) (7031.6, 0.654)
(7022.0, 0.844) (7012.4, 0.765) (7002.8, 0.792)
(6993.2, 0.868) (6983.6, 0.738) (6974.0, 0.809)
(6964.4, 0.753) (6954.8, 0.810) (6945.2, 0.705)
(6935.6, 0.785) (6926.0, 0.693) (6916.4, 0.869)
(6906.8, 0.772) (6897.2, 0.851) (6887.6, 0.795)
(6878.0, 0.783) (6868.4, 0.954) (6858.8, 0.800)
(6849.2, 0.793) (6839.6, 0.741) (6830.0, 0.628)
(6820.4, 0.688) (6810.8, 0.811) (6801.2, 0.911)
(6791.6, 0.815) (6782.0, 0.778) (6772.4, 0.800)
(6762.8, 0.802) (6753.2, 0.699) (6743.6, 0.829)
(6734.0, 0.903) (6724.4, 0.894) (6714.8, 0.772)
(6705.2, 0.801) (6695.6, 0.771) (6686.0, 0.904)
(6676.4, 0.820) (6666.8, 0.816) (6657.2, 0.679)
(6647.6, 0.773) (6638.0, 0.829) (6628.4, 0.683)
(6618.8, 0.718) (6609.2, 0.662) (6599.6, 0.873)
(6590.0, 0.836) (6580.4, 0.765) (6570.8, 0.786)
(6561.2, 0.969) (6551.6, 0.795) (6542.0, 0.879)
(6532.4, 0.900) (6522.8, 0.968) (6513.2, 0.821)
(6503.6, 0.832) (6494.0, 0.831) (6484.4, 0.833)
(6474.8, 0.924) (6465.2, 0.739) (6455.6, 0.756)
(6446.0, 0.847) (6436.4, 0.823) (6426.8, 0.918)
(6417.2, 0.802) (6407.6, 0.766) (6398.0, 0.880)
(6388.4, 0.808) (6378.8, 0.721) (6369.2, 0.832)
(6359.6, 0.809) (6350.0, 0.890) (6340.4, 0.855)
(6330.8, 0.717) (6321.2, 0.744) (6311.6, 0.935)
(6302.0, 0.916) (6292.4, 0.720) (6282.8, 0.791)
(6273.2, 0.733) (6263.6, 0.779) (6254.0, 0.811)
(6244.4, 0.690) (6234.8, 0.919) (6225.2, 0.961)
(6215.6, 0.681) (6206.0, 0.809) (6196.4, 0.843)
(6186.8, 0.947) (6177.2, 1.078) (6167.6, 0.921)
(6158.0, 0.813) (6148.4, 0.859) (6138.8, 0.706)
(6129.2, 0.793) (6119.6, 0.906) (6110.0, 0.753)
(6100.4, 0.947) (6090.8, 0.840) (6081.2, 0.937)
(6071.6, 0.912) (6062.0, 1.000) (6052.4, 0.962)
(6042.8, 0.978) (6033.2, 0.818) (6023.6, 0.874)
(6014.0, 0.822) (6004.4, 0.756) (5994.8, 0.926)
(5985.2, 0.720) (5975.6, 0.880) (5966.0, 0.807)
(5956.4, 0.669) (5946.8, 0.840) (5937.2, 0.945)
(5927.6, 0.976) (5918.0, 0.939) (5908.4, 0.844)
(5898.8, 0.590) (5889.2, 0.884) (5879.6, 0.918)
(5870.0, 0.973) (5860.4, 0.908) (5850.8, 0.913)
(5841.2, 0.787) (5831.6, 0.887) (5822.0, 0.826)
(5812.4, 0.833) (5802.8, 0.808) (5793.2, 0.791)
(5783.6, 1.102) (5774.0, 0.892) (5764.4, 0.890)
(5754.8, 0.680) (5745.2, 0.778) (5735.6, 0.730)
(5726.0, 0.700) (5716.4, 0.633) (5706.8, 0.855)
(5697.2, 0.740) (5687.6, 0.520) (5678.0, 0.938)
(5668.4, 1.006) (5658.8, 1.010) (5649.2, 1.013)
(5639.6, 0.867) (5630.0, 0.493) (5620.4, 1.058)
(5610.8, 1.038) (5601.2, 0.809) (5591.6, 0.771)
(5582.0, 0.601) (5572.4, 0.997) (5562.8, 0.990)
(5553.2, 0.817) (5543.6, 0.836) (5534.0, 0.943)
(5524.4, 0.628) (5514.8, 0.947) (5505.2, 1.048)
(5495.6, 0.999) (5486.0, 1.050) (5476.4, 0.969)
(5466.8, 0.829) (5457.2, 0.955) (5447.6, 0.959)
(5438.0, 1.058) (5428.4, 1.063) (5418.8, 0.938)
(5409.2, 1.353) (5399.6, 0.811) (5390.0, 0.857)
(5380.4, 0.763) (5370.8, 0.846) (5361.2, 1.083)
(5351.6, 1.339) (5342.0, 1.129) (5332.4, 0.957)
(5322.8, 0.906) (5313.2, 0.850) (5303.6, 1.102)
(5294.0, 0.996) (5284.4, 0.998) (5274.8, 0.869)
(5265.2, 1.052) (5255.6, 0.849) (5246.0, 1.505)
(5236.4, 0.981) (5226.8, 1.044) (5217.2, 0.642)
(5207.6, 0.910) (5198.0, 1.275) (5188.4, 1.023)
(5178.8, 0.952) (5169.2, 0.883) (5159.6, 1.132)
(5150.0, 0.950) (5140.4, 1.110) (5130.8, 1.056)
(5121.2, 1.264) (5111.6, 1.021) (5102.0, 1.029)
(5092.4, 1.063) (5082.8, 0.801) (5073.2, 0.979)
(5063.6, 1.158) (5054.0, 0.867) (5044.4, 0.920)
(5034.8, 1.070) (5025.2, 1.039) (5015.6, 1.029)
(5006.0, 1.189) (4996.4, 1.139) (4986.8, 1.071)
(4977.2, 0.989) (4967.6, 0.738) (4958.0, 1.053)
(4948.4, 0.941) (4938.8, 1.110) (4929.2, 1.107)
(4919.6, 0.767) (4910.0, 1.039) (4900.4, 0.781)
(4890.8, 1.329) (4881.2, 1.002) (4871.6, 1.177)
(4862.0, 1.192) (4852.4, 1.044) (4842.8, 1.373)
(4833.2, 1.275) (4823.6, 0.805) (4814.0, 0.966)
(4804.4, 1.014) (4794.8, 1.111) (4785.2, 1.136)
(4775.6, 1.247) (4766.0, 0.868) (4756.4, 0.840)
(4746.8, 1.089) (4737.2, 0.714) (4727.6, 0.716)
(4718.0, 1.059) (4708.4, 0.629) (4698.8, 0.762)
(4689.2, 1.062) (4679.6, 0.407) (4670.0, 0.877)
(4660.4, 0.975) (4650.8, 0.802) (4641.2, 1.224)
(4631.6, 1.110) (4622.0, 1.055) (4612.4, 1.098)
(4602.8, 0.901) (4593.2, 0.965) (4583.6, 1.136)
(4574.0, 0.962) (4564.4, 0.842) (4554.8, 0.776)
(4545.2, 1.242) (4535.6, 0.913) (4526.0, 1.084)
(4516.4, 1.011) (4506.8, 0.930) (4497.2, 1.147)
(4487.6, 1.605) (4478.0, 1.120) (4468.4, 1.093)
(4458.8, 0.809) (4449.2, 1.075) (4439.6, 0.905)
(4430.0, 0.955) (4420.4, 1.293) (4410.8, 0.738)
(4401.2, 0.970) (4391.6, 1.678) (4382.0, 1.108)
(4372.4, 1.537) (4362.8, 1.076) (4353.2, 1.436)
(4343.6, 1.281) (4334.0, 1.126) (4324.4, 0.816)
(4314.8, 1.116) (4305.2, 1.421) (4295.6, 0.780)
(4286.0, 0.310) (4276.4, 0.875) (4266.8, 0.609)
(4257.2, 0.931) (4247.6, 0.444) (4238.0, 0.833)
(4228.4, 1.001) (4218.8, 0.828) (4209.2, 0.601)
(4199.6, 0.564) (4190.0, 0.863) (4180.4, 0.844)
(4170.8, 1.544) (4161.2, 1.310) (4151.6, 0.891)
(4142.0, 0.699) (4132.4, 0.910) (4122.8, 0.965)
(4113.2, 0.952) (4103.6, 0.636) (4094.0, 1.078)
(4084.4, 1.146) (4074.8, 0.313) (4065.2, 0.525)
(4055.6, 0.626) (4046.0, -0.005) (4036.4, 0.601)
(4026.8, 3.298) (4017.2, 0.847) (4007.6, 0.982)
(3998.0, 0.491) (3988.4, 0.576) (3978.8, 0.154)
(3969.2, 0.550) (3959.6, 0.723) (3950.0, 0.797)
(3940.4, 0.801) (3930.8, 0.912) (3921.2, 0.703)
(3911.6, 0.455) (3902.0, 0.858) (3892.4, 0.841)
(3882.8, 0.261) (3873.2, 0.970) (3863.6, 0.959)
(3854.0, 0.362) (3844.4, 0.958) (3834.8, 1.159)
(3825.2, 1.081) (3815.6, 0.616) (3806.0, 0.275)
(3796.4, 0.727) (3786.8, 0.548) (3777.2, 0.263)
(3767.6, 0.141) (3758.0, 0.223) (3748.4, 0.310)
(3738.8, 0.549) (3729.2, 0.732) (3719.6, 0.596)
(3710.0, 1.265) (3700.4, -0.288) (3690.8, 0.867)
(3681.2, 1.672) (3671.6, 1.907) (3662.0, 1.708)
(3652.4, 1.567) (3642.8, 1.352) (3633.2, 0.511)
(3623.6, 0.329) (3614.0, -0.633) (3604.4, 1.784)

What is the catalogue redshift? 0.079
